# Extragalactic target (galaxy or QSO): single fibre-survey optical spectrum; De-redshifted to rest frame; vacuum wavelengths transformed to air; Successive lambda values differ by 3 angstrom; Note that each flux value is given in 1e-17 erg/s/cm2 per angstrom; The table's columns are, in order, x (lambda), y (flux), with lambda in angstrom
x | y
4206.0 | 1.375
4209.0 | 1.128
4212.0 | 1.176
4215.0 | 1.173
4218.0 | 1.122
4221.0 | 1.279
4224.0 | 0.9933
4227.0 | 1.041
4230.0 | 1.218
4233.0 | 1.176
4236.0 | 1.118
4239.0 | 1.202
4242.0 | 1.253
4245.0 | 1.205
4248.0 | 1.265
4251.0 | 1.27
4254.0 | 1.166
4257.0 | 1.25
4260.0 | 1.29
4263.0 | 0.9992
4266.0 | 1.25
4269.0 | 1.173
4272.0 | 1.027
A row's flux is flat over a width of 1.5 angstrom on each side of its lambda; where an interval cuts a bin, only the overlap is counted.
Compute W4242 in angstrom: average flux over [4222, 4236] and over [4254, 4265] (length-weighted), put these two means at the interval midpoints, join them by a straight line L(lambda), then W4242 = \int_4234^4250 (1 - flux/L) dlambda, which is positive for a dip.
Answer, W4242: -0.9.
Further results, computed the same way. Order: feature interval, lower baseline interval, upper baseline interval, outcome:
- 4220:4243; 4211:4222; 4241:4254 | 1.05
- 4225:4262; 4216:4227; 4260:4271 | -1.96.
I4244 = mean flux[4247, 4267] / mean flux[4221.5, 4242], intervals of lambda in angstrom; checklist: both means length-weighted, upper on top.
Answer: 1.1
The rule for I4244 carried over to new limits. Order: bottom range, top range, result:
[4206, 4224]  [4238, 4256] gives 1.04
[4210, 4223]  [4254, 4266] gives 1.01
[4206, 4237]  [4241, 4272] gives 1.04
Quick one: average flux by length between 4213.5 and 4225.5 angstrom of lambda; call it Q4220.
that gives 1.14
